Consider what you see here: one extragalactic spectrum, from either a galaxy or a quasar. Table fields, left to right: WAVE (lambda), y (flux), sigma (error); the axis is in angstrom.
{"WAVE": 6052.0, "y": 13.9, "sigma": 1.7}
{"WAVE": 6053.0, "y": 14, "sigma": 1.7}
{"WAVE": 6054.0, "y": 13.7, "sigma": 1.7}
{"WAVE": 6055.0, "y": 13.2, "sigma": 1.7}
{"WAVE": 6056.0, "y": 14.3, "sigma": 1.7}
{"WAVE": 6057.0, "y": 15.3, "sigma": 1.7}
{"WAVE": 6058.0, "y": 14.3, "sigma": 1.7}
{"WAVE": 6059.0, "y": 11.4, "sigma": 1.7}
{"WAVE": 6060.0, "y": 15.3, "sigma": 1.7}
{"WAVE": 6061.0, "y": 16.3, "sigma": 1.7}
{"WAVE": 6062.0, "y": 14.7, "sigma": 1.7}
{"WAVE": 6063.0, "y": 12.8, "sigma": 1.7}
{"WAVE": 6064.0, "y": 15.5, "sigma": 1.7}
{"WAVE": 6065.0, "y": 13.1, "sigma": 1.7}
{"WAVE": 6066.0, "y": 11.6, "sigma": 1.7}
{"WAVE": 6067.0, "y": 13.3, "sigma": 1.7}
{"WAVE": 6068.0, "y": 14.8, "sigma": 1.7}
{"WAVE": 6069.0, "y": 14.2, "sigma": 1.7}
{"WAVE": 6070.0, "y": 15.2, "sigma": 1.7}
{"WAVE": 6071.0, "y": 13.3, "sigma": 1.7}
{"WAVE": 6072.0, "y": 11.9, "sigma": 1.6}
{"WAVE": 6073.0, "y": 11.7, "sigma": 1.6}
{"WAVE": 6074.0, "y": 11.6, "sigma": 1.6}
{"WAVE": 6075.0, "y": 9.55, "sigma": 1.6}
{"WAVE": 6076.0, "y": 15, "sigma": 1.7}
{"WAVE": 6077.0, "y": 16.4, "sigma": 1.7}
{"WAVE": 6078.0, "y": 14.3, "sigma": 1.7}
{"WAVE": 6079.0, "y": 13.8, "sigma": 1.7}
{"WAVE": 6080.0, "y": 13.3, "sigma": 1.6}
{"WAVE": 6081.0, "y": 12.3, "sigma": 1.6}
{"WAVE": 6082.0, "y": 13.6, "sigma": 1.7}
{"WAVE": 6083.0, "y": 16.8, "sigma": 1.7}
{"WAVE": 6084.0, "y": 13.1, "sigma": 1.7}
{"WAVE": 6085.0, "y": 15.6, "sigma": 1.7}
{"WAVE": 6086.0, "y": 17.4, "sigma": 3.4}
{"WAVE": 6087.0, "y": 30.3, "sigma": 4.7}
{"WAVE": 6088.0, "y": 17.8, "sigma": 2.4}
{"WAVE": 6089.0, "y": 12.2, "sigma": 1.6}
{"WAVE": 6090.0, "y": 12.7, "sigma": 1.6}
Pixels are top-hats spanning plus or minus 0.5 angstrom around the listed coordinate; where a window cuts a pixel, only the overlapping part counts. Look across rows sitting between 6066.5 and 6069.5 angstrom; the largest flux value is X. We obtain 14.8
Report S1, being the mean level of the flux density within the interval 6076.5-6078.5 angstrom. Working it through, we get 15.3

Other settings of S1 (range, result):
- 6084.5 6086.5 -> 16.5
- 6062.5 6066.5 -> 13.2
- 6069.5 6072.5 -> 13.5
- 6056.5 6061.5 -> 14.5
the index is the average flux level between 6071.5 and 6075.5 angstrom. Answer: 11.2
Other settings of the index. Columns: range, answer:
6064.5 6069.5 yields 13.4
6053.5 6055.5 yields 13.4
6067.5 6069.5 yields 14.5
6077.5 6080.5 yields 13.8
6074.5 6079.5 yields 13.8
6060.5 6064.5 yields 14.8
